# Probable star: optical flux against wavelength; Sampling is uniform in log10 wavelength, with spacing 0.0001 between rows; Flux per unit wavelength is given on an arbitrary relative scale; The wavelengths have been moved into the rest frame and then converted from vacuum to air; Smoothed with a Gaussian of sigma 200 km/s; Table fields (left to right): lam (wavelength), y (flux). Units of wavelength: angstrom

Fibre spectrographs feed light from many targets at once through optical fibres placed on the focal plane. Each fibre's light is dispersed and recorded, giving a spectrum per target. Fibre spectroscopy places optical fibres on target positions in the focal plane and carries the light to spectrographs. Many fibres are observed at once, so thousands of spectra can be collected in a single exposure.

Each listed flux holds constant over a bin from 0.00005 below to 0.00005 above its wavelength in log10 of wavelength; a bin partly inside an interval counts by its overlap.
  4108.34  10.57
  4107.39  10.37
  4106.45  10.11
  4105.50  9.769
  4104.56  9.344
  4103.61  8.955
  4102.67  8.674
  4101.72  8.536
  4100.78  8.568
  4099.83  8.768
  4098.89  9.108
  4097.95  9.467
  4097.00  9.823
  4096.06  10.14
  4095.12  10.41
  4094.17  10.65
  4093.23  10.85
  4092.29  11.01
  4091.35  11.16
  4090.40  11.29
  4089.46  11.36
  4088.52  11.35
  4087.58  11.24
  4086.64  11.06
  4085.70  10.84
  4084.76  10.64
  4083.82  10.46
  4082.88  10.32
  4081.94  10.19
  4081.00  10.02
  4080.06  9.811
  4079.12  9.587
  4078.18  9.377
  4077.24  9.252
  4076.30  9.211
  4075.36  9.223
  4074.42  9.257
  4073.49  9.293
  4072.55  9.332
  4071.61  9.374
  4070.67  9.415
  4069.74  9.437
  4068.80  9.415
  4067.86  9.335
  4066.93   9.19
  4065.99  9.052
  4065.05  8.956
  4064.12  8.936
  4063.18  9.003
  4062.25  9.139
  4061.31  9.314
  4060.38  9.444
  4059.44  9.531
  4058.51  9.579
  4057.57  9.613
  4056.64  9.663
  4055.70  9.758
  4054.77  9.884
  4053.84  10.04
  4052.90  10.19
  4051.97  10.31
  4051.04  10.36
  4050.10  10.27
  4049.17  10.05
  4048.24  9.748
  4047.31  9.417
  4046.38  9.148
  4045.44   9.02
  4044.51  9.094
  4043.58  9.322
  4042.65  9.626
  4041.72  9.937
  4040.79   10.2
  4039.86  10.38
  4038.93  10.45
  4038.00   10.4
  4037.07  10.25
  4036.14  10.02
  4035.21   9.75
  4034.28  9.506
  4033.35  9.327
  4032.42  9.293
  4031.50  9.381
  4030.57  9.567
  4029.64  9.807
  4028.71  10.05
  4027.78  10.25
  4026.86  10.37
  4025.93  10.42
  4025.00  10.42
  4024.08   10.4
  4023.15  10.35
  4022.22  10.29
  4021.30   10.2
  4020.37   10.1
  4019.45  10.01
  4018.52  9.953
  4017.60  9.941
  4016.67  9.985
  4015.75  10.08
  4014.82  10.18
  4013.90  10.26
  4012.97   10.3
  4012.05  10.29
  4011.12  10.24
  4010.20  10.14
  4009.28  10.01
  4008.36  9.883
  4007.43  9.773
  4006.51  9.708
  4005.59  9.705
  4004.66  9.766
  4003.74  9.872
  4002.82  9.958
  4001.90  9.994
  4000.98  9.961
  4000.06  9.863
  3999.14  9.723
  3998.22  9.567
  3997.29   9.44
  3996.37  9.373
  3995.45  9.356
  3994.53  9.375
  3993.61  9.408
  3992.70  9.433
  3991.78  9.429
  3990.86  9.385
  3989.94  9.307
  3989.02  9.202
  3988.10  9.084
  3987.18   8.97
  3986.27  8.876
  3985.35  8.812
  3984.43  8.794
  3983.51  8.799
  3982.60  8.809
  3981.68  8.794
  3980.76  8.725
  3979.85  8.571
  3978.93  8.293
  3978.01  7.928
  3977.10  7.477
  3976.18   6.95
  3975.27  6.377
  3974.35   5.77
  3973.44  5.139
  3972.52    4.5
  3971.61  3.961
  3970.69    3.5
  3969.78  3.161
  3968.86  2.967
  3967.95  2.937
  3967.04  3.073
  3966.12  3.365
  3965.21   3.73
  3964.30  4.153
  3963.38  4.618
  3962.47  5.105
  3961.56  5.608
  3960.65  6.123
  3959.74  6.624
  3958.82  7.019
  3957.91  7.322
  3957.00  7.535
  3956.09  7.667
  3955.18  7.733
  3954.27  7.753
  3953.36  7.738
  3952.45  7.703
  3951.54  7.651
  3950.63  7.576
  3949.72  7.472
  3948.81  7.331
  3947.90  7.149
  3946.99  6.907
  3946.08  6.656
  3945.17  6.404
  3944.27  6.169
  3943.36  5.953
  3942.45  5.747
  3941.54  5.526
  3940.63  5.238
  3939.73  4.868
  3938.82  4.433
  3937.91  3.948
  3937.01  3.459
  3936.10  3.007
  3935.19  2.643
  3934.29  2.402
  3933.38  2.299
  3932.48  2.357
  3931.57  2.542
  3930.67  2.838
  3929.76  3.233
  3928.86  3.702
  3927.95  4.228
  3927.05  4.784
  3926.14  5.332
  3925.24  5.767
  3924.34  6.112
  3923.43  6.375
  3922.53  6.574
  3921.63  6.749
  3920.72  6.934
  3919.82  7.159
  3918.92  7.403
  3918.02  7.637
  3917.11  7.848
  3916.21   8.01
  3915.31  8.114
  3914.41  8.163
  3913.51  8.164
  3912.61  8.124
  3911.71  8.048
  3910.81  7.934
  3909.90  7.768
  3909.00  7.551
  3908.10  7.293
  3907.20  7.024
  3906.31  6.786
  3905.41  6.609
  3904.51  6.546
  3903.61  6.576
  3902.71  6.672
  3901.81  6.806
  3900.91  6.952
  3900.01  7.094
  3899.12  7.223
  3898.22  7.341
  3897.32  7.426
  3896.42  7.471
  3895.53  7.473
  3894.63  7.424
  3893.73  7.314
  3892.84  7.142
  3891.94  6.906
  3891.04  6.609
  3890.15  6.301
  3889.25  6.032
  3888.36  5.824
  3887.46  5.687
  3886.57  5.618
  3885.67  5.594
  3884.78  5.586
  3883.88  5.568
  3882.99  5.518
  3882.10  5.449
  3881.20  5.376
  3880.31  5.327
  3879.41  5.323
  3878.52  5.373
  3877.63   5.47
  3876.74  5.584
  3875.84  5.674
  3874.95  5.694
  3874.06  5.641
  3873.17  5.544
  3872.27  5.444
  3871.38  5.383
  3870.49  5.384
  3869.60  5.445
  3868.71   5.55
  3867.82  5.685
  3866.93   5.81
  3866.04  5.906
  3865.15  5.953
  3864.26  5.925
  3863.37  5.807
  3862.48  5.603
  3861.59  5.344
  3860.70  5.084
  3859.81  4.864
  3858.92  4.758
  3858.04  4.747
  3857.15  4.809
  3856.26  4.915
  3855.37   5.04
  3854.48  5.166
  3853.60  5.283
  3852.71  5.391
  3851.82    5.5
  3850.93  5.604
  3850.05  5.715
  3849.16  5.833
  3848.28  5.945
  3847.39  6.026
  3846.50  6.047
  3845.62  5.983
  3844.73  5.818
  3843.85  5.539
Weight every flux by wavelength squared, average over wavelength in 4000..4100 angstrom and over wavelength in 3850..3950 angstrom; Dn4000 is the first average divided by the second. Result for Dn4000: 1.81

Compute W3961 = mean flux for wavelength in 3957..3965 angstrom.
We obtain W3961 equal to 5.85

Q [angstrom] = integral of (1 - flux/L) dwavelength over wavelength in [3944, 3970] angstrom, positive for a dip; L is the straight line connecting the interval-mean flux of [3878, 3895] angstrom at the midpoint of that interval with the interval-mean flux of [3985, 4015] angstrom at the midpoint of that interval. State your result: 6.8 angstrom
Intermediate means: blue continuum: 5.99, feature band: 6.07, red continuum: 9.66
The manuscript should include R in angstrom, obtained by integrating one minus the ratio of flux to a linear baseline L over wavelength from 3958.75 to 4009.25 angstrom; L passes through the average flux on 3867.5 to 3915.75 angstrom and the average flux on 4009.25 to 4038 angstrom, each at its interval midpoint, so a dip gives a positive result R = 7.96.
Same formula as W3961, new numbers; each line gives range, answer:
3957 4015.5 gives 7.9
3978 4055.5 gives 9.71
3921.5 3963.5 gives 5.58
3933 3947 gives 4.67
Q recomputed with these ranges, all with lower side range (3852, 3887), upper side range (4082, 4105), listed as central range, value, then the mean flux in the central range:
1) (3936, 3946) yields 2.6 angstrom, 5.11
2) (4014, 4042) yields -4.0 angstrom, 10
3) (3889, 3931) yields -3.5 angstrom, 6.77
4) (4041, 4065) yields -0.8 angstrom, 9.61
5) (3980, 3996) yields -2.3 angstrom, 9.09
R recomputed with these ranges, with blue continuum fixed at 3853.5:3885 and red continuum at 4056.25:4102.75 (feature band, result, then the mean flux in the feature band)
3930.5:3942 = 5.6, 3.52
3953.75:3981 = 6.1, 5.77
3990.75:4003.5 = -2.4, 9.61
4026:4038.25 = -1.5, 9.85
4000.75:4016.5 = -3.2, 10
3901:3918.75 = -3.3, 7.44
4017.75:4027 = -1.8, 10.2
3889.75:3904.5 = -2.6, 7.03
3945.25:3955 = -0.4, 7.36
